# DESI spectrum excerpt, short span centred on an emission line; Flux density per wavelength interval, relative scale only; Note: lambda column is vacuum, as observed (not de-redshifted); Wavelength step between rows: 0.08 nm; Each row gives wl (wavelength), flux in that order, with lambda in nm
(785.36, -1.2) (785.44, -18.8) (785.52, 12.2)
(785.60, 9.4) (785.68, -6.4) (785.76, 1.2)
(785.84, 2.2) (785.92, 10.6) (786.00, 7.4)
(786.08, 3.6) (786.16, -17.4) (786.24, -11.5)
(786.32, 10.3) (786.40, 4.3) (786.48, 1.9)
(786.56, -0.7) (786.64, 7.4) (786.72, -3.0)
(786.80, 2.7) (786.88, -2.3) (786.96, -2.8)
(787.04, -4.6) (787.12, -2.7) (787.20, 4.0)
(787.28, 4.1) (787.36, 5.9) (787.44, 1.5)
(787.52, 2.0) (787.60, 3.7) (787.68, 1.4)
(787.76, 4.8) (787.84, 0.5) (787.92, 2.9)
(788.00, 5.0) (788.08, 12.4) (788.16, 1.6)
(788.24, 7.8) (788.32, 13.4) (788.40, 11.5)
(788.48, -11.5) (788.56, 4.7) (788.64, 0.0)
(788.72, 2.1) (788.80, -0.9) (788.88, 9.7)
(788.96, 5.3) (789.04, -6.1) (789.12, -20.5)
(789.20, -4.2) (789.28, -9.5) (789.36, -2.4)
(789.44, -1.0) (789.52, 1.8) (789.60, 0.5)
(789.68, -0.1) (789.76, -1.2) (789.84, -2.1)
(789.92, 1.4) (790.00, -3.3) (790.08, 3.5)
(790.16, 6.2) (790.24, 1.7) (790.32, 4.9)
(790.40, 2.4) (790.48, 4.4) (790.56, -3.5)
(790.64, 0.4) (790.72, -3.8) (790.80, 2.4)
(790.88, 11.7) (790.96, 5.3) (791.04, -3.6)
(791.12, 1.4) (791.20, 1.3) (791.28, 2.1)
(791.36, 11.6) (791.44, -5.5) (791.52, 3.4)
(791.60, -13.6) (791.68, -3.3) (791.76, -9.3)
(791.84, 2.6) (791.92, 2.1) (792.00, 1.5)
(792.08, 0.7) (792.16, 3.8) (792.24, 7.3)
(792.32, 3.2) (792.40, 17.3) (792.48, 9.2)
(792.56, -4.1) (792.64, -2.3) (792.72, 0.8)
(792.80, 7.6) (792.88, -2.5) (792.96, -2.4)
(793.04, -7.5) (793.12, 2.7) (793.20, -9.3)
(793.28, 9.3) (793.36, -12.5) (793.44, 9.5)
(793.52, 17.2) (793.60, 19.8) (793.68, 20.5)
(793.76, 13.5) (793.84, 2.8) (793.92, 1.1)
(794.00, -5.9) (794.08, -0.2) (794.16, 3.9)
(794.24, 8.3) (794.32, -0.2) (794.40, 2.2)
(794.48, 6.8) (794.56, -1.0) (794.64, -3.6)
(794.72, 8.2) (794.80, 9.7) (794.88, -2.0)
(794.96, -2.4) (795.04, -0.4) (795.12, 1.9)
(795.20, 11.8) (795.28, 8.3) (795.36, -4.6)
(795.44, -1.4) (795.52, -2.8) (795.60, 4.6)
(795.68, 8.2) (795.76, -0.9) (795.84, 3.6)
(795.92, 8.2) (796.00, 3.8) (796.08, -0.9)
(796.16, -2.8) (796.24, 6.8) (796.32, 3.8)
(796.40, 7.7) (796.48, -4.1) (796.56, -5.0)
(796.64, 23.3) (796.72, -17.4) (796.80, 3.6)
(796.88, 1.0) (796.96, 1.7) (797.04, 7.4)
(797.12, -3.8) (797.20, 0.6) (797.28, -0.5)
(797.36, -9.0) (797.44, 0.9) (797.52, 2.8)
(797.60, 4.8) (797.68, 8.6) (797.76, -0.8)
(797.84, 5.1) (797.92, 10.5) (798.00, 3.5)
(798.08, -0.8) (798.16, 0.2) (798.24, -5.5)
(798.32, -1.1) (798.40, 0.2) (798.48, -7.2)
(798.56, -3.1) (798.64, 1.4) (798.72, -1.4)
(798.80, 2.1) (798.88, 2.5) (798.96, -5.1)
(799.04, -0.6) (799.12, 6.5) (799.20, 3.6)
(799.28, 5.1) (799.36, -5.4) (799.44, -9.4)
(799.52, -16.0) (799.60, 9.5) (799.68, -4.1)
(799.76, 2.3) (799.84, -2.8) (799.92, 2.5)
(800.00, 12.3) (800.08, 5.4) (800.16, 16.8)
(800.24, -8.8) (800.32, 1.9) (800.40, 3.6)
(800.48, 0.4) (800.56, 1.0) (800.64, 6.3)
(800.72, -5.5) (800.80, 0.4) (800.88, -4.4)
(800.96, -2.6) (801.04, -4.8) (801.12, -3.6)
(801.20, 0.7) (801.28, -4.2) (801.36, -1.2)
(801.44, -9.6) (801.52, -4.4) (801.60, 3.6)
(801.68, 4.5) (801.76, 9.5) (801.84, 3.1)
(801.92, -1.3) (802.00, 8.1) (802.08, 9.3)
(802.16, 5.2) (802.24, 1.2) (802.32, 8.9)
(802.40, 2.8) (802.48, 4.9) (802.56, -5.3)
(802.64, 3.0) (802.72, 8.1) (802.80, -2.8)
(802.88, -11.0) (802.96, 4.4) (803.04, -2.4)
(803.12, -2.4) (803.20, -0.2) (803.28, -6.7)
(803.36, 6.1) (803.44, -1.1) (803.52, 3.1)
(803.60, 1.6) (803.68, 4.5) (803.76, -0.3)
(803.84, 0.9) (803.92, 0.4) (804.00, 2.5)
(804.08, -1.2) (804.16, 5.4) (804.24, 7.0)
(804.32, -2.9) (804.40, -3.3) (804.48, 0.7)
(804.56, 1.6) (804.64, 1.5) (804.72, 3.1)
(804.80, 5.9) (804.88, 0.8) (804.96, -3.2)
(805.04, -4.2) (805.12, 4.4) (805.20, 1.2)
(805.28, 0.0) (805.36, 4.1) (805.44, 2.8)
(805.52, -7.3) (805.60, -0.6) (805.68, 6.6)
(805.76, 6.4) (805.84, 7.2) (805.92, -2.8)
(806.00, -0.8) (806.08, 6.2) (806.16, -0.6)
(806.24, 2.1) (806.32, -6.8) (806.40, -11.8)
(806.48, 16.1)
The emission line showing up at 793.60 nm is Hgamma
